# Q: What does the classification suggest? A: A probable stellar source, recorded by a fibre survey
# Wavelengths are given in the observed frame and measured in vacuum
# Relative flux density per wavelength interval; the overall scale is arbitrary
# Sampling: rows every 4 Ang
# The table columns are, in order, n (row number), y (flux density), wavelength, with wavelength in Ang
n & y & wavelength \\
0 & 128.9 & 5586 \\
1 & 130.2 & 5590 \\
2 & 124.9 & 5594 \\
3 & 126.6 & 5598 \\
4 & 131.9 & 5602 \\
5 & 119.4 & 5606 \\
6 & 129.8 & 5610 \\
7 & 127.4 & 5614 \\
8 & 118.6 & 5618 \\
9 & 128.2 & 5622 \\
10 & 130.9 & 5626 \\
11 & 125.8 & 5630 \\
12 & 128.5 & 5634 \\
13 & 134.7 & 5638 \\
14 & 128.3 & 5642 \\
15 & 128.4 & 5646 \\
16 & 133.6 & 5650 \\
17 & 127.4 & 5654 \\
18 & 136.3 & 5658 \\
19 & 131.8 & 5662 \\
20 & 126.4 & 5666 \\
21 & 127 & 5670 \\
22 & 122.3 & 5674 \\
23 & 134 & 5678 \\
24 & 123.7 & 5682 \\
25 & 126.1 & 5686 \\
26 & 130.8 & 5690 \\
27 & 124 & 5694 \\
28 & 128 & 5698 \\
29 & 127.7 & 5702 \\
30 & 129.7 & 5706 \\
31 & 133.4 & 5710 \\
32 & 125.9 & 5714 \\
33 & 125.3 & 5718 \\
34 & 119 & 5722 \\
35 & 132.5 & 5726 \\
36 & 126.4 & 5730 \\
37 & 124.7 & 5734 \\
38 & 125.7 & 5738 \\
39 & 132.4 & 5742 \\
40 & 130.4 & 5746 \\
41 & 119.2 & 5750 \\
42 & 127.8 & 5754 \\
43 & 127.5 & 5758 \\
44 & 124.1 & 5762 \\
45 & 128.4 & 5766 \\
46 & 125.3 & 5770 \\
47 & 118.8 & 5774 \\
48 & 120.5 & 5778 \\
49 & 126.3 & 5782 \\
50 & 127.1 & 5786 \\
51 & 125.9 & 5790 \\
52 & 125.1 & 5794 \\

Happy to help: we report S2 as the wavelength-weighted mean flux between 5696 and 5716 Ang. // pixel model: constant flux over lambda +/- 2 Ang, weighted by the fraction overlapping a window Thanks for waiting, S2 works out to 129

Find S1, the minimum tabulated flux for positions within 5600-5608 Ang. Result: 119.4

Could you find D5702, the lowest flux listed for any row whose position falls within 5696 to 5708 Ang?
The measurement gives 127.7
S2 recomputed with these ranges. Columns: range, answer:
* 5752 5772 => 127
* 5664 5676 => 125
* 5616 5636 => 126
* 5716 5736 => 126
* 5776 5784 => 123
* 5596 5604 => 129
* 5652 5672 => 130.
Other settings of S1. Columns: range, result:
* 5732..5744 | 124.7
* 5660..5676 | 122.3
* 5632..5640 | 128.5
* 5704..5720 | 125.3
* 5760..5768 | 124.1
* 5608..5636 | 118.6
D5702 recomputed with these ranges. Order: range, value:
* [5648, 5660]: 127.4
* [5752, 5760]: 127.5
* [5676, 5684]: 123.7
